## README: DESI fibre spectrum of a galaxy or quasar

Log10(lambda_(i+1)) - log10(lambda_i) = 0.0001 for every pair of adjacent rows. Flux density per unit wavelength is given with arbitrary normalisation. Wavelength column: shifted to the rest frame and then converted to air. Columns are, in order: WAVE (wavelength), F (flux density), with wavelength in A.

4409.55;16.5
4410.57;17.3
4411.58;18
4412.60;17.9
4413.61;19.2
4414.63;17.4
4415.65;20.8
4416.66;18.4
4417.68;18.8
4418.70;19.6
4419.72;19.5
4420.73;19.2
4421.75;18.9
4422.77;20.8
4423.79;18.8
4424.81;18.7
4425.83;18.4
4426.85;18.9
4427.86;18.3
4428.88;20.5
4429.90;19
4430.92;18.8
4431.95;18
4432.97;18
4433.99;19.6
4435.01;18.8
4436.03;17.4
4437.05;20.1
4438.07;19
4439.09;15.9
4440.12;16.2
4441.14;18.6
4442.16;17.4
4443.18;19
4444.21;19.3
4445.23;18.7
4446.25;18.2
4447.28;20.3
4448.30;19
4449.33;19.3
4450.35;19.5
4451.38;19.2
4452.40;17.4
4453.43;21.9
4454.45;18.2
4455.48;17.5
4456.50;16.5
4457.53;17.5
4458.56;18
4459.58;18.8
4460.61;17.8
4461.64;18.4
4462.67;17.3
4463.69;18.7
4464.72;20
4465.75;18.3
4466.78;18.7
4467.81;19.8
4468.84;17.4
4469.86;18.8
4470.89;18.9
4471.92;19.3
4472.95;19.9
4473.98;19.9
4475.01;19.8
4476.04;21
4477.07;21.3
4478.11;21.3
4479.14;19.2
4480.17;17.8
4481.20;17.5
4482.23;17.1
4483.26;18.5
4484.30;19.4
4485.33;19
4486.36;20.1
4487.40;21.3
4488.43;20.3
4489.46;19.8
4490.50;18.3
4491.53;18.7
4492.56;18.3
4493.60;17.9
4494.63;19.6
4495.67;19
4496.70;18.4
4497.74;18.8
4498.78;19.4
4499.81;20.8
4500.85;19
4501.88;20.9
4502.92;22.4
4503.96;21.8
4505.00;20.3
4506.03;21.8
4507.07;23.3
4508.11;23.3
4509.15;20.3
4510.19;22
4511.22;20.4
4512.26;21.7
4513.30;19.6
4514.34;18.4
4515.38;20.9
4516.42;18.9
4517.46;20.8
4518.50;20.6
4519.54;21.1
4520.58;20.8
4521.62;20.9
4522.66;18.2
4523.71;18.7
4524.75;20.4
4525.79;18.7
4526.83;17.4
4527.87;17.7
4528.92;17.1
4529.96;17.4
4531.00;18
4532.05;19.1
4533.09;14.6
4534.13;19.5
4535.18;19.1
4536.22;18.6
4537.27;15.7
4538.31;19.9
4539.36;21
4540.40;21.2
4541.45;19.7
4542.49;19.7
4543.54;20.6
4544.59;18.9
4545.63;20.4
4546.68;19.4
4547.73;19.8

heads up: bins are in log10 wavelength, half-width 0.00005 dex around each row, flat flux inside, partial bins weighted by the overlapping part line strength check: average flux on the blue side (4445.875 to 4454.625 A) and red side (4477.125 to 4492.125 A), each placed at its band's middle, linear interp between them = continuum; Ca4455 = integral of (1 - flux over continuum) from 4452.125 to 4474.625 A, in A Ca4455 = 0.8 A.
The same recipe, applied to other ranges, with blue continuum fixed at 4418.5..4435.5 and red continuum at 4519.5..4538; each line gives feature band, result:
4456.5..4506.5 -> -1.5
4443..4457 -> 0.0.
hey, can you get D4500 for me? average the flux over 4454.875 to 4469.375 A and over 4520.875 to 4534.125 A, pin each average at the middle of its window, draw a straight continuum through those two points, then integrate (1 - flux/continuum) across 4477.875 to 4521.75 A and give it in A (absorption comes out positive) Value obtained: -4.2 A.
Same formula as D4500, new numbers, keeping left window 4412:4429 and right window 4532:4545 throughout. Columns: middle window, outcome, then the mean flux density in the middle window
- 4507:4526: -1.39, 20.4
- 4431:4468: 1.04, 18.5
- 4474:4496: -0.31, 19.3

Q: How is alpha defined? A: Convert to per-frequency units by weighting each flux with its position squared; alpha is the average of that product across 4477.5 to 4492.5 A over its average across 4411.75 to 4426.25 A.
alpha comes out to 1.0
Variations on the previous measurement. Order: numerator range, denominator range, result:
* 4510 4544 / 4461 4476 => 1.04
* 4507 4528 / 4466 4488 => 1.06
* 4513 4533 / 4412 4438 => 1.05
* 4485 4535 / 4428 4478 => 1.08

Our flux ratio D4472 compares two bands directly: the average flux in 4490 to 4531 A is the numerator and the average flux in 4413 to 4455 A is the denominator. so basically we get 1.1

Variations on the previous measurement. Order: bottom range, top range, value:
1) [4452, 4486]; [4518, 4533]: 1.00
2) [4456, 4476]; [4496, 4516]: 1.11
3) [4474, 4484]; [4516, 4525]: 1.04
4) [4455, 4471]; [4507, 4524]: 1.12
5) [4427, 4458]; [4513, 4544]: 1.03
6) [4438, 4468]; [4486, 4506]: 1.07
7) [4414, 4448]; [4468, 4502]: 1.03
